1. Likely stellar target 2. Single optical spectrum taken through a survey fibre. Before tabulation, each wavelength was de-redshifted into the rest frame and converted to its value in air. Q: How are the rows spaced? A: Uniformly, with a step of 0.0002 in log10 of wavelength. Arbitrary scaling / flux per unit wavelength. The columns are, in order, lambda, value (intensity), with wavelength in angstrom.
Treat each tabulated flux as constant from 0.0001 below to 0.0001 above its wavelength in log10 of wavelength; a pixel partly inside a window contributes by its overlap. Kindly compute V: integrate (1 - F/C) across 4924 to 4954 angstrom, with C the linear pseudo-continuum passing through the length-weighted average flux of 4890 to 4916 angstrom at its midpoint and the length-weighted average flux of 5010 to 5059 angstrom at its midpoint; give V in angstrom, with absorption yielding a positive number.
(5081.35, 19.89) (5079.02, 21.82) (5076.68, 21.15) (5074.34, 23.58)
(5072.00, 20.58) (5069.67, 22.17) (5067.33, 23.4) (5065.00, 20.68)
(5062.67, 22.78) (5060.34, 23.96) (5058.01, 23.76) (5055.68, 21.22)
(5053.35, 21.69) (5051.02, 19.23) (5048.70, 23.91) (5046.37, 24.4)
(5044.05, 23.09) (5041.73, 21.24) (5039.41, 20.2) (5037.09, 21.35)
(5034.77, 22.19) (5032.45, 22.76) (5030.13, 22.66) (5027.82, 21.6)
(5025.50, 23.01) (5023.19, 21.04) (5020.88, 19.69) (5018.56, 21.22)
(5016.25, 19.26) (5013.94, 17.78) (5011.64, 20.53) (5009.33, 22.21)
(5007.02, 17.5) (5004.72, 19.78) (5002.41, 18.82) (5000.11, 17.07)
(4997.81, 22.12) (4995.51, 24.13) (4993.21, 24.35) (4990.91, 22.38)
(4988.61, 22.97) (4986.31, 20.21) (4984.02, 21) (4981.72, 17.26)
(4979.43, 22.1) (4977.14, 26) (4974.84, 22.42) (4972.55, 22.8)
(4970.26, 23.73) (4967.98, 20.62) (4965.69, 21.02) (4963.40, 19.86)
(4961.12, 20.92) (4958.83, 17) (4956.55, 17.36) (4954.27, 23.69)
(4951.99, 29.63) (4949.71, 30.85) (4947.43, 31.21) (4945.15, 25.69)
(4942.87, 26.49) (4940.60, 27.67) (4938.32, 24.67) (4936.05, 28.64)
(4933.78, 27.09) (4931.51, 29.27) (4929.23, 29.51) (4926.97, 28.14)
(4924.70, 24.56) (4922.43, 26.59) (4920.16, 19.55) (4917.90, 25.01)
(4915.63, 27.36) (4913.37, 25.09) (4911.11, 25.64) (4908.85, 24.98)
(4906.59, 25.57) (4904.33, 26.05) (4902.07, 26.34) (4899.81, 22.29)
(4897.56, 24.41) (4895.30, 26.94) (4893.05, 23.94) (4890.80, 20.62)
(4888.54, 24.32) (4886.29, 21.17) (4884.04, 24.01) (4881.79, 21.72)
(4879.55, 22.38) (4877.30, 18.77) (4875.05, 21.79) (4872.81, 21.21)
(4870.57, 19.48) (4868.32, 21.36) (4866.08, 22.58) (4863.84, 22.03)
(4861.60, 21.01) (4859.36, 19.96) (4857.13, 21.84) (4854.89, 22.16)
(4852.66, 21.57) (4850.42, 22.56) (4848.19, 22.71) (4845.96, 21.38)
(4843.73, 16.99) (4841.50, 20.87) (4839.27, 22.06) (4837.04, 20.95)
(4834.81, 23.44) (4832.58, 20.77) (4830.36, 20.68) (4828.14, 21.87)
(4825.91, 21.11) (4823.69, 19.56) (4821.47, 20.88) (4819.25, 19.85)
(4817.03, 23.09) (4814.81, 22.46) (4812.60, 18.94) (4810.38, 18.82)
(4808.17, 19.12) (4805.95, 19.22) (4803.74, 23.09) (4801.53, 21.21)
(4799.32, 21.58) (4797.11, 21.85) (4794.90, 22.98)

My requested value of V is -4.87 angstrom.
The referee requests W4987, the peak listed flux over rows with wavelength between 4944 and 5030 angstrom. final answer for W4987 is 31.21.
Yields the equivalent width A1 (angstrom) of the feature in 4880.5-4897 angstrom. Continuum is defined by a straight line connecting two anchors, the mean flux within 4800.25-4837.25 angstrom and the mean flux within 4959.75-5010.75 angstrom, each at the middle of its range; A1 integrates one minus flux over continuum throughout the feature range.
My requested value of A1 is -1.7 angstrom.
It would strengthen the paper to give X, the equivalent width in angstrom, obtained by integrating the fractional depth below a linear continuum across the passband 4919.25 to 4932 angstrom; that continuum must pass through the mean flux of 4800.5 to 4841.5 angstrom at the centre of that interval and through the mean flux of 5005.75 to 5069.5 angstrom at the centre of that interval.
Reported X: -2.99 angstrom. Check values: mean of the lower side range 20.9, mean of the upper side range 21.6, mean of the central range 26.2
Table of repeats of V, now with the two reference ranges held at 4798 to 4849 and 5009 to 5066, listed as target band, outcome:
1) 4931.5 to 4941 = -2.7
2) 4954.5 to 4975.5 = 0.7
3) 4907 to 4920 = -2.4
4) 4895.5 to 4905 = -1.7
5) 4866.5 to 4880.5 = 0.1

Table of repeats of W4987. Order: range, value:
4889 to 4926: 27.36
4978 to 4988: 22.1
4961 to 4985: 26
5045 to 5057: 24.4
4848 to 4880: 22.71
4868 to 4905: 26.94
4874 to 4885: 24.01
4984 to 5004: 24.35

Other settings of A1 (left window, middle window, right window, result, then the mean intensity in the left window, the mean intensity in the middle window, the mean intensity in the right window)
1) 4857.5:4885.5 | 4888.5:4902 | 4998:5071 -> -1.6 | 21.4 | 23.9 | 21.3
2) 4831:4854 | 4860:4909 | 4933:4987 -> -1.4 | 21.3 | 22.8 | 23.7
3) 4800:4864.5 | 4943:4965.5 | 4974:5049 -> -2.9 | 21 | 24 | 21.4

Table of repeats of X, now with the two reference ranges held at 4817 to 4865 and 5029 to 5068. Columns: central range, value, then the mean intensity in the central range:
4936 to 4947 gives -2.5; 26.7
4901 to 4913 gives -2.3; 25.7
